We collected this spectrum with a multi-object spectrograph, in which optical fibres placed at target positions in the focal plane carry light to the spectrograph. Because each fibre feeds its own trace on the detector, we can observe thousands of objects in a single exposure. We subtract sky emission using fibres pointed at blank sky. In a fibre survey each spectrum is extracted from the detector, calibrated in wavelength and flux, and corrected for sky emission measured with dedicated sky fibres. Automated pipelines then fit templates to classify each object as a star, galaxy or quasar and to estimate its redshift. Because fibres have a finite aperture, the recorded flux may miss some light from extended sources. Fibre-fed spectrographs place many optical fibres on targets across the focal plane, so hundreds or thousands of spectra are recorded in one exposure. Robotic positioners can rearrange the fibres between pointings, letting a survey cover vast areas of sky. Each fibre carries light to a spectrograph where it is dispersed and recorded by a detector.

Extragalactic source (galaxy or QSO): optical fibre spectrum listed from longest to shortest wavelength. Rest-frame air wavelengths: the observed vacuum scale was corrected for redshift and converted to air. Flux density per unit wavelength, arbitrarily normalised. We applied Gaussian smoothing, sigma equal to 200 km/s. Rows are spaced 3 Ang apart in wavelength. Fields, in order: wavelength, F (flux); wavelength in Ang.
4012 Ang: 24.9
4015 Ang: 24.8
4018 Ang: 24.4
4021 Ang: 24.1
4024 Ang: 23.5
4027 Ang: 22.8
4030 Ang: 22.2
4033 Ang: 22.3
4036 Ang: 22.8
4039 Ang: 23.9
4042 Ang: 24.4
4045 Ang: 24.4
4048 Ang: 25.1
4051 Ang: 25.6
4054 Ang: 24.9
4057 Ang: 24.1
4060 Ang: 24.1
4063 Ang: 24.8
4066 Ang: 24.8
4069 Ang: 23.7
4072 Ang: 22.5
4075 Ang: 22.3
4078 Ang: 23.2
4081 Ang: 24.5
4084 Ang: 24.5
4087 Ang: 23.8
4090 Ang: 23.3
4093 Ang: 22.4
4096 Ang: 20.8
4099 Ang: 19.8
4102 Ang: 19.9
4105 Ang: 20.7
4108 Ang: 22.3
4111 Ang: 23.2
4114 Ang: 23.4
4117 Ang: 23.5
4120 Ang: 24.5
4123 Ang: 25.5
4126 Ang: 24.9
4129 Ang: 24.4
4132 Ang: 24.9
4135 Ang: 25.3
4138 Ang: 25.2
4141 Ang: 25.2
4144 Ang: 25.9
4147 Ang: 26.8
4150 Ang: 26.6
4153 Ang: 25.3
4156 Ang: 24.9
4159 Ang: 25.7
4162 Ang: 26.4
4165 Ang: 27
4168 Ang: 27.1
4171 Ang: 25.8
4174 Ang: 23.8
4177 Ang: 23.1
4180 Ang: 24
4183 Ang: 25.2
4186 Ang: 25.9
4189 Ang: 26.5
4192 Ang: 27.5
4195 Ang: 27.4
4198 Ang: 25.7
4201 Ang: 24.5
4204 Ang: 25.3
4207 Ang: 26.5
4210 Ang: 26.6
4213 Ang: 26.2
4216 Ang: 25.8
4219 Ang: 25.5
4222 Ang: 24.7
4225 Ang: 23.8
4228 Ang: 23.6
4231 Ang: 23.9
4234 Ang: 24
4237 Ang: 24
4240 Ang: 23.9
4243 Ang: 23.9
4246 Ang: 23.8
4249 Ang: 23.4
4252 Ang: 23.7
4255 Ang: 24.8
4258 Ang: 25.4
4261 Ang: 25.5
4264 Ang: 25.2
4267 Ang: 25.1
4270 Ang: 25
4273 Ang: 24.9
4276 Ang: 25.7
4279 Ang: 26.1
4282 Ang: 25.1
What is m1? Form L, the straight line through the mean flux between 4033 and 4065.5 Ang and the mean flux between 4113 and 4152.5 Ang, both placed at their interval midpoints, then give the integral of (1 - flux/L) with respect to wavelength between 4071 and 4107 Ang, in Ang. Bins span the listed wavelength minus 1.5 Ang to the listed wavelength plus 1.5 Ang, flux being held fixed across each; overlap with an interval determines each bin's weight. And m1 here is 3.5 Ang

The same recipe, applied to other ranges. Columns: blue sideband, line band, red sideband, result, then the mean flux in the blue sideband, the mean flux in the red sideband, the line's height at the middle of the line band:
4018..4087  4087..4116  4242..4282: 2.6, 23.9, 24.8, 24.1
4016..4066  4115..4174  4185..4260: -2.1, 24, 25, 24.6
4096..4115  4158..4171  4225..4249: -2.3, 21.4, 23.8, 22.5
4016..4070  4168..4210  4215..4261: -2.3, 24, 24.3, 24.2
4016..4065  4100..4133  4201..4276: 1.3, 24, 24.8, 24.3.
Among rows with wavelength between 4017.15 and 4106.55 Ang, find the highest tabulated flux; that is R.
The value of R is 25.6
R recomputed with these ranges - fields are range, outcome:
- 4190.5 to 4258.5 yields 27.5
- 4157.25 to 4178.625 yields 27.1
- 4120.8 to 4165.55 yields 27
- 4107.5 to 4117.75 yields 23.5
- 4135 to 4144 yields 25.9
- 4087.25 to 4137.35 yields 25.5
